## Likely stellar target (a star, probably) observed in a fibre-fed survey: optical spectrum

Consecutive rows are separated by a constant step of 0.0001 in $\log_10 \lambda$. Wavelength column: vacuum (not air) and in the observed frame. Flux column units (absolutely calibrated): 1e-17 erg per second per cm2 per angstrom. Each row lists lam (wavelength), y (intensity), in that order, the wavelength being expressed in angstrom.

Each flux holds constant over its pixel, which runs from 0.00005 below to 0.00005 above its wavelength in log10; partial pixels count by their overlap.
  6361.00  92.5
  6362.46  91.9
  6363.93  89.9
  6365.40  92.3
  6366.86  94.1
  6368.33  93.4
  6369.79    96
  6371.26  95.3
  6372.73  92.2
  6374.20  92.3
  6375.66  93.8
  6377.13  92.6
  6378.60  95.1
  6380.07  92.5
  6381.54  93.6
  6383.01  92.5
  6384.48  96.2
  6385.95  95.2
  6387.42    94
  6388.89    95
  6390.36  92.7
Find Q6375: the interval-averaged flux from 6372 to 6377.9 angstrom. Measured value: 92.8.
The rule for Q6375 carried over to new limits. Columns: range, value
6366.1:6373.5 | 94.2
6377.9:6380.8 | 93.8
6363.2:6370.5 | 93.2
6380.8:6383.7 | 93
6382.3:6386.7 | 94.7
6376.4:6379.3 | 93.8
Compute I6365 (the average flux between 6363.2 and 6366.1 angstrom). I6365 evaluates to 90.9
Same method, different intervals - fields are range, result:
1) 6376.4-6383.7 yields 93.2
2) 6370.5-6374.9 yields 93.1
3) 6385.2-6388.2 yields 94.7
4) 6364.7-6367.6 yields 93.3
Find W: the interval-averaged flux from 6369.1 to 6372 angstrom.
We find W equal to 95.4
